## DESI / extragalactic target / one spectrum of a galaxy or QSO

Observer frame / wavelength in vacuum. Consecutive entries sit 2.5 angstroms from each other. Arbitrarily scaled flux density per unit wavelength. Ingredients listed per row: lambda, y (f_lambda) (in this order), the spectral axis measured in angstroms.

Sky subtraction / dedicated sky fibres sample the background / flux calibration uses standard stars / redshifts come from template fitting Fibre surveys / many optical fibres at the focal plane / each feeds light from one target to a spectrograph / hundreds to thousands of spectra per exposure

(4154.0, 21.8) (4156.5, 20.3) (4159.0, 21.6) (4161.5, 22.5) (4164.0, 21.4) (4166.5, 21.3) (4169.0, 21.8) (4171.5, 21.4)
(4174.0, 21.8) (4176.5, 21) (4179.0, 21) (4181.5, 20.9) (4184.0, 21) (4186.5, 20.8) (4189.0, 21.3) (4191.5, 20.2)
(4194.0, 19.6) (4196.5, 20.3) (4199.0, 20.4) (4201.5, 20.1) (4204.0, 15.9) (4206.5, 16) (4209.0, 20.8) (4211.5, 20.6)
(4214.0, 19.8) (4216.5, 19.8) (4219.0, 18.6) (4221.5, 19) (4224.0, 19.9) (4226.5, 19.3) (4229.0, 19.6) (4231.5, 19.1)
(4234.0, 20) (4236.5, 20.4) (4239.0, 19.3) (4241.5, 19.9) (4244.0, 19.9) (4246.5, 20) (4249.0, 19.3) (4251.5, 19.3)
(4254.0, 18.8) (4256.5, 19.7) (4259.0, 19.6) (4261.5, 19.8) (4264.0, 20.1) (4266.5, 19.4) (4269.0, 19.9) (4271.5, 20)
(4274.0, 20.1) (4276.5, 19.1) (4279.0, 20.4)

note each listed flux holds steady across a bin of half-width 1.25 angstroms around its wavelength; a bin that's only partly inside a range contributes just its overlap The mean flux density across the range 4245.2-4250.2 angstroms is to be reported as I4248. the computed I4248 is 19.7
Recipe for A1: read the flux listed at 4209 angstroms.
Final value 20.8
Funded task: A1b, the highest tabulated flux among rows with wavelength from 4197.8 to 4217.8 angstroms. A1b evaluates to 20.8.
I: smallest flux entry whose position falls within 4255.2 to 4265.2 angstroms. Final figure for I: 19.6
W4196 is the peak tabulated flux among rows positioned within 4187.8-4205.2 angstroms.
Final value 21.3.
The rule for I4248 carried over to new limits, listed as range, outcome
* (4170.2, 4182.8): 21.2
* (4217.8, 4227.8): 19.2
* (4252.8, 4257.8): 19.3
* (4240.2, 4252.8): 19.7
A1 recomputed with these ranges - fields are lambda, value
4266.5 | 19.4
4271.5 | 20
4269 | 19.9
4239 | 19.3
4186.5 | 20.8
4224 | 19.9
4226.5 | 19.3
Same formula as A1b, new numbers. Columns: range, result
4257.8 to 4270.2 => 20.1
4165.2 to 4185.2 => 21.8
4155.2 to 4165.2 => 22.5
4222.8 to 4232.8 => 19.9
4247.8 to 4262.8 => 19.8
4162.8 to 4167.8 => 21.4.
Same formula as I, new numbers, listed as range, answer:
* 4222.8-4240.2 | 19.1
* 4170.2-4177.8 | 21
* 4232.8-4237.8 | 20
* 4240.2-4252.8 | 19.3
